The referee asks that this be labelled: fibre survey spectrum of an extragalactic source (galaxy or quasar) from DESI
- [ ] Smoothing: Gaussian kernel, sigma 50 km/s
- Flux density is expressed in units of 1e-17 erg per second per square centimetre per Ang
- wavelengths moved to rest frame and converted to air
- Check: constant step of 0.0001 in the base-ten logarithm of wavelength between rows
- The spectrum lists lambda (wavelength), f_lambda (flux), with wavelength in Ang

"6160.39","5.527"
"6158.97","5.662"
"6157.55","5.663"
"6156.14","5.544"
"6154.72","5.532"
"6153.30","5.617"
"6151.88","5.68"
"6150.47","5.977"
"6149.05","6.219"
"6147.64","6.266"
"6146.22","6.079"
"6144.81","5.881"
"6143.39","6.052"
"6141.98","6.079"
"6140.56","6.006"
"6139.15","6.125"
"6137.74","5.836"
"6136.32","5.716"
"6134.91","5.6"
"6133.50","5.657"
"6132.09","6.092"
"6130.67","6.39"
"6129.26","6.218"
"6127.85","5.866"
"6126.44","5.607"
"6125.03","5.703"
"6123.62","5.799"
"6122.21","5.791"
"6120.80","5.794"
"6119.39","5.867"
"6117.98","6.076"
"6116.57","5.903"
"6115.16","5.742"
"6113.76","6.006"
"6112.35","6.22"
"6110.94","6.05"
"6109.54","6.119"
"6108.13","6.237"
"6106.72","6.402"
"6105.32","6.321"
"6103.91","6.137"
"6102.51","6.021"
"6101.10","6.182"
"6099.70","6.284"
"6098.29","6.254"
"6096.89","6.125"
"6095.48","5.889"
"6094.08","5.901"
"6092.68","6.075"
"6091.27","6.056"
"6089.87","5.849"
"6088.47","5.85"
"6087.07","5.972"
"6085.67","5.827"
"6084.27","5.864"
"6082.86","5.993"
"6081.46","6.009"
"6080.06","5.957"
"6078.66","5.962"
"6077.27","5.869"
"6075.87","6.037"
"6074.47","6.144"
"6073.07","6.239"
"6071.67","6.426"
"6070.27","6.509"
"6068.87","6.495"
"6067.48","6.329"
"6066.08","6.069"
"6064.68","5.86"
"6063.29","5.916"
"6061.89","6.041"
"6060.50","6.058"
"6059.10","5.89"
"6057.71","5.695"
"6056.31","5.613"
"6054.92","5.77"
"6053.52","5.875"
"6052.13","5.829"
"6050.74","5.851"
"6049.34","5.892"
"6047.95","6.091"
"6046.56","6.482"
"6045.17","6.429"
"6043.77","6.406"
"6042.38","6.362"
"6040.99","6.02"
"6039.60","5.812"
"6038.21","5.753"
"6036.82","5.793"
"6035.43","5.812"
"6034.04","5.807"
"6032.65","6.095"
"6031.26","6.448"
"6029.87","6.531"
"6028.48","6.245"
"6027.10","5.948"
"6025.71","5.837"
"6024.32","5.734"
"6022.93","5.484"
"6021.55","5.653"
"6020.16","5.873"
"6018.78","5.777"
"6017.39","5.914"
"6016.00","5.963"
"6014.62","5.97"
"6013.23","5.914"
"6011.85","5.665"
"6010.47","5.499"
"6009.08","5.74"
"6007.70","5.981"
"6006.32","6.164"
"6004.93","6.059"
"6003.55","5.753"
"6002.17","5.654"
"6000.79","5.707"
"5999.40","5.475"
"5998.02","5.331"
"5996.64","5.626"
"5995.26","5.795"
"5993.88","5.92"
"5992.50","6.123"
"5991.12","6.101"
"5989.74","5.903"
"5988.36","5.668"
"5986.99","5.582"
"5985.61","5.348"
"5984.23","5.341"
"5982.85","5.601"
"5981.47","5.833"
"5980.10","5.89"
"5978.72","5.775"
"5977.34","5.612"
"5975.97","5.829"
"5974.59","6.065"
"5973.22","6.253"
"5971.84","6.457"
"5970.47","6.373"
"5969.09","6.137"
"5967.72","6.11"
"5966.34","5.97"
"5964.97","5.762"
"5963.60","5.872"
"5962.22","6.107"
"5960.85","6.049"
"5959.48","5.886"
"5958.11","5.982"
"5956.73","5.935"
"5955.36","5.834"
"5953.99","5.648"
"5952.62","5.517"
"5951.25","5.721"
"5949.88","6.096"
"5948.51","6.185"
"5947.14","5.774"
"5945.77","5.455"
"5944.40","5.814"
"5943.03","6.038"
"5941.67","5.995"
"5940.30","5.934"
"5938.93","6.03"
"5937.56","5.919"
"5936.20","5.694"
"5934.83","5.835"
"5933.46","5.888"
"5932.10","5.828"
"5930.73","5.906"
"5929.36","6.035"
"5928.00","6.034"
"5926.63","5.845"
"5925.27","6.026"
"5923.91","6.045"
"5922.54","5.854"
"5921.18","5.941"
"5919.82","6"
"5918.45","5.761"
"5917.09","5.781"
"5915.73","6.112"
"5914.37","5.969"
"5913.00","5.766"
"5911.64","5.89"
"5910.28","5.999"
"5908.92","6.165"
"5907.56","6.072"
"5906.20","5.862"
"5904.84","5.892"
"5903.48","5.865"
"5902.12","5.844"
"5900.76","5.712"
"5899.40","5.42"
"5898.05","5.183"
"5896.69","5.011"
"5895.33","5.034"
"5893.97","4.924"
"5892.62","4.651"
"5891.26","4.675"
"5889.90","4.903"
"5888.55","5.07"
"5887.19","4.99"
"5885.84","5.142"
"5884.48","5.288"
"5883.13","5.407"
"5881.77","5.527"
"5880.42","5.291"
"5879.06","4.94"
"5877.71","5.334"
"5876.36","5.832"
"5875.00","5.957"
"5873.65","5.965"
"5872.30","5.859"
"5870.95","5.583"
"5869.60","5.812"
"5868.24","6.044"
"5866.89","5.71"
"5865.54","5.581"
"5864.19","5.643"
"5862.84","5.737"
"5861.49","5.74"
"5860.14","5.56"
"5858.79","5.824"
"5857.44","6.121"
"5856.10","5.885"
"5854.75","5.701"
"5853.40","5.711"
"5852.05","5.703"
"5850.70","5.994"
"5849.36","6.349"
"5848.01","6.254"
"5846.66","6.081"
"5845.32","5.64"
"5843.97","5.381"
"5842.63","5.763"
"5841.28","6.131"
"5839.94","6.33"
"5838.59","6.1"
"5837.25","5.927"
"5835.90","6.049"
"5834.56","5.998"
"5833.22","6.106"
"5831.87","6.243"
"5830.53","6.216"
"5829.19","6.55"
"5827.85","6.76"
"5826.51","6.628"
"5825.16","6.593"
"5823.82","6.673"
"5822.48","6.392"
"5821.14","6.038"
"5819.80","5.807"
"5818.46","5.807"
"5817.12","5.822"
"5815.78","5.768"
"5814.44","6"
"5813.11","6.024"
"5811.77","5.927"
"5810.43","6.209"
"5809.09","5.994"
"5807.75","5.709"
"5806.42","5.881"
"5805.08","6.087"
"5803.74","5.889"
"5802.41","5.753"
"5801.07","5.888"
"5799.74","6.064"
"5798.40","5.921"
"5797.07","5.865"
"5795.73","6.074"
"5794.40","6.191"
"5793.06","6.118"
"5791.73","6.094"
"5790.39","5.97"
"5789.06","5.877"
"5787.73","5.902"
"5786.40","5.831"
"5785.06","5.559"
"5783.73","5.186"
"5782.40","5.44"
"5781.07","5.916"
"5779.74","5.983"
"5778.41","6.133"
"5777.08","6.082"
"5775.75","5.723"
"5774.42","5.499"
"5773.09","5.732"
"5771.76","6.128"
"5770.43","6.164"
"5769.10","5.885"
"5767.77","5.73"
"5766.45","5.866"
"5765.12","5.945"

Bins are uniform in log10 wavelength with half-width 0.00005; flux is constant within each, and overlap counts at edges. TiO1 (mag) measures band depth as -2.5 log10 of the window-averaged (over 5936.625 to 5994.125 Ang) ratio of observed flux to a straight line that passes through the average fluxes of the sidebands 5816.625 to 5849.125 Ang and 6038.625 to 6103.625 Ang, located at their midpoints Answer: 0.04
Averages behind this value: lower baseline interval 6.14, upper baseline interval 6.04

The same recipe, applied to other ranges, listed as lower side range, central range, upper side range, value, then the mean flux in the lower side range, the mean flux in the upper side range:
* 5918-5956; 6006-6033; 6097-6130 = 0.01 mag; 5.88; 6.03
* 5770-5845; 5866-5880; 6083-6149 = 0.06 mag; 6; 6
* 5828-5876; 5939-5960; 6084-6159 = 0.02 mag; 5.93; 5.96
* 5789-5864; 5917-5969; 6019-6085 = 0.02 mag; 6.01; 6.02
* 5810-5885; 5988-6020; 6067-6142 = 0.03 mag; 5.92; 6.03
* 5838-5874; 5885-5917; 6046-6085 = 0.08 mag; 5.86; 6.03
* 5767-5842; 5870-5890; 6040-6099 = 0.11 mag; 6.01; 6.04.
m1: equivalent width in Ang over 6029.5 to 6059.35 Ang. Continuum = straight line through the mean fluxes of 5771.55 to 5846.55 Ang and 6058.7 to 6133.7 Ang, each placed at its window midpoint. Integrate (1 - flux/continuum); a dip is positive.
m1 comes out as 0.1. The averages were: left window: 5.99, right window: 6.04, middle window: 6.01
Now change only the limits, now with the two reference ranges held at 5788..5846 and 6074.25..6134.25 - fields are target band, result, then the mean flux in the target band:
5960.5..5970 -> 0.03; 6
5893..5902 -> 1.20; 5.24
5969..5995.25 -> 0.64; 5.88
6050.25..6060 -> 0.35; 5.79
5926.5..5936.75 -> 0.25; 5.88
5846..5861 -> 0.30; 5.92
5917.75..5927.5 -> 0.17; 5.93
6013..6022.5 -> 0.26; 5.85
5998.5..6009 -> 0.36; 5.81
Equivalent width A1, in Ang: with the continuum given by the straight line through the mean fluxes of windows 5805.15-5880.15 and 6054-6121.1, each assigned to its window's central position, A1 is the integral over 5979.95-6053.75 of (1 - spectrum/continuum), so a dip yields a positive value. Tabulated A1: 1.7 Ang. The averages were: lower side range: 5.95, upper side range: 6.04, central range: 5.88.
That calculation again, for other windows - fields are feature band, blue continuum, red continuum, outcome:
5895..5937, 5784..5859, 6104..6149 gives 1.3 Ang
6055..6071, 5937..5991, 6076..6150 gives -0.2 Ang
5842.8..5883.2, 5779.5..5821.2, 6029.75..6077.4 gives 1.3 Ang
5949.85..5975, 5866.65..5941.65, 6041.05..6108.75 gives -0.8 Ang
